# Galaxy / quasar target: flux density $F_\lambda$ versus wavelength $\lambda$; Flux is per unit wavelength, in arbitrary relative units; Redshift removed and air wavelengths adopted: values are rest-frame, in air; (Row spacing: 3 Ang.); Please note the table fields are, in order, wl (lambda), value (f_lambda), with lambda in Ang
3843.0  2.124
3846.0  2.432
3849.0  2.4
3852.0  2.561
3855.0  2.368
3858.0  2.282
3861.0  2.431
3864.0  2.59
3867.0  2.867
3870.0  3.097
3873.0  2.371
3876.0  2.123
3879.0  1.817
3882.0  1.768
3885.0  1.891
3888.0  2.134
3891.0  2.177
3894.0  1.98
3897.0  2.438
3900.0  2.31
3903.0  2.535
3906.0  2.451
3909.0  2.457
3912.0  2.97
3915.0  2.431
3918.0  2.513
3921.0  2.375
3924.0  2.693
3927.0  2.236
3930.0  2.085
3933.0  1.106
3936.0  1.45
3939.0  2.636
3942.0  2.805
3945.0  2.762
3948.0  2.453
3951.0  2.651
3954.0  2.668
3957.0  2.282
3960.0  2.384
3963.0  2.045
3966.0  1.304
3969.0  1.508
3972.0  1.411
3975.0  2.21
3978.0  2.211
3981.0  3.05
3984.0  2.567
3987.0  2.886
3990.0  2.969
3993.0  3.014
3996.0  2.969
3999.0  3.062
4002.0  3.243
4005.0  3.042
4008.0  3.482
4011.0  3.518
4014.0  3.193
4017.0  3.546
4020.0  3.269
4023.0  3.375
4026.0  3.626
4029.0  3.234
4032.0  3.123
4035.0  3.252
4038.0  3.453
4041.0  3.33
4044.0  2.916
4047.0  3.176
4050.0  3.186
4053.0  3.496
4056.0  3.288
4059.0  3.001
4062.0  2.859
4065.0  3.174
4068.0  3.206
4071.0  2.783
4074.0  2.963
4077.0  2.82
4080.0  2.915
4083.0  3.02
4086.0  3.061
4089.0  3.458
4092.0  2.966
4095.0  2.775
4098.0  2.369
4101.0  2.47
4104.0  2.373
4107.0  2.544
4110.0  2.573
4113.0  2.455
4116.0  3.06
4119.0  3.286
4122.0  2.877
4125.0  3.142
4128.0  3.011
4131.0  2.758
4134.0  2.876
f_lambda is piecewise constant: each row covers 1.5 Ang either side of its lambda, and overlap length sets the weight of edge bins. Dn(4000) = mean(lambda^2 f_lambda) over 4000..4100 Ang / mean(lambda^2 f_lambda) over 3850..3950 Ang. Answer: 1.5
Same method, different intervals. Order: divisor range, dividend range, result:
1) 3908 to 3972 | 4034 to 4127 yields 1.41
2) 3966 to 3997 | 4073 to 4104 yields 1.25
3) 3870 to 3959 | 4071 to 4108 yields 1.33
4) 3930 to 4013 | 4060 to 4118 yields 1.20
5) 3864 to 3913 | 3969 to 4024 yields 1.31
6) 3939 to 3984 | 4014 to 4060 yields 1.49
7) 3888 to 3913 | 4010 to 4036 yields 1.49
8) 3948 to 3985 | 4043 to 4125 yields 1.41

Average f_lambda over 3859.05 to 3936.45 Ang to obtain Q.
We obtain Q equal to 2.29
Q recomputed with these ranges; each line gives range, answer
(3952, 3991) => 2.26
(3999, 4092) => 3.19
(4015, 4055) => 3.3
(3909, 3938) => 2.23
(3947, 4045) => 2.83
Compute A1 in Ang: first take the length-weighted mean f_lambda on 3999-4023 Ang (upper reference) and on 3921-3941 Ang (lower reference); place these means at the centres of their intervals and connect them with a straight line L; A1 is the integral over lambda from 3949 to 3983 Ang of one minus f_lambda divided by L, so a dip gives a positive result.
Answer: 5.71 Ang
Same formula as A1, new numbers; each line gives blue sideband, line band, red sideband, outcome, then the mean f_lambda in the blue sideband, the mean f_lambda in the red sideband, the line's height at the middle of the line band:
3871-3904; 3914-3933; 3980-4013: 1.3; 2.15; 3.08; 2.45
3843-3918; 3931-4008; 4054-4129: 4.6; 2.37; 2.9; 2.59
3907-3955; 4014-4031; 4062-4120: -4.7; 2.39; 2.85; 2.66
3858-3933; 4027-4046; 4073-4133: -3.9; 2.34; 2.84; 2.68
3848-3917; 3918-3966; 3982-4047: 8.0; 2.37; 3.19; 2.74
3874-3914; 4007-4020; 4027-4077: -2.2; 2.24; 3.15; 2.93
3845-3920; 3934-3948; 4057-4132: 0.8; 2.38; 2.88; 2.51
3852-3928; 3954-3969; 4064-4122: 3.1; 2.38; 2.85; 2.54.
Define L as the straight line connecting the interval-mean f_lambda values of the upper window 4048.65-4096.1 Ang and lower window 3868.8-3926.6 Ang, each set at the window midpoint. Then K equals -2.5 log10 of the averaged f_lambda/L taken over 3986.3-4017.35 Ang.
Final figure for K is -0.145 mag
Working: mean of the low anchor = 2.34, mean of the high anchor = 3.06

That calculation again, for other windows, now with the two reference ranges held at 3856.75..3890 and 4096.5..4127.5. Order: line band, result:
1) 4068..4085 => -0.105 mag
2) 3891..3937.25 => 0.049 mag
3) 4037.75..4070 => -0.207 mag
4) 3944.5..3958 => -0.051 mag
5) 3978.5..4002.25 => -0.165 mag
